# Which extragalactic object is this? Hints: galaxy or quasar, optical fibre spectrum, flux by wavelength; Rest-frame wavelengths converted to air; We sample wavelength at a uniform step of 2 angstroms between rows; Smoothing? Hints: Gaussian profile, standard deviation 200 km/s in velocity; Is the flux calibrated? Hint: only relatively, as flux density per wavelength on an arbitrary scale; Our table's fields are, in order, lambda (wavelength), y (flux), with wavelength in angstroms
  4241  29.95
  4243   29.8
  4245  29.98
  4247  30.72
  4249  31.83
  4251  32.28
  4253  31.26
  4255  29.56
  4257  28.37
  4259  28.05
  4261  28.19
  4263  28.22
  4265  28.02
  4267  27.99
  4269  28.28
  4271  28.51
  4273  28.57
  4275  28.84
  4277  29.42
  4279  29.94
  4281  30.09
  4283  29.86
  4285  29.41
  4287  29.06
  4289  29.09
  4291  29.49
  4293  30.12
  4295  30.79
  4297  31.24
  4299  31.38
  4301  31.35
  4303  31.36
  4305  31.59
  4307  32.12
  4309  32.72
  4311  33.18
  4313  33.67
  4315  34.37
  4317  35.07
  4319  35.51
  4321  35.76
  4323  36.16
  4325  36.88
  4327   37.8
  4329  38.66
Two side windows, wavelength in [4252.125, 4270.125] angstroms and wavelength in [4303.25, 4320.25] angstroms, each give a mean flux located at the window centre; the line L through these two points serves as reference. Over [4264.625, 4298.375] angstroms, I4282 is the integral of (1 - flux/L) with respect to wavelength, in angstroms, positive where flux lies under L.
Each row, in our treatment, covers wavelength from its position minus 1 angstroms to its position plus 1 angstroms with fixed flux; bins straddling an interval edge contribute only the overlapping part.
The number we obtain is 1.32 angstroms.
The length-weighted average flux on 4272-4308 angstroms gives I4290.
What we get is 30.2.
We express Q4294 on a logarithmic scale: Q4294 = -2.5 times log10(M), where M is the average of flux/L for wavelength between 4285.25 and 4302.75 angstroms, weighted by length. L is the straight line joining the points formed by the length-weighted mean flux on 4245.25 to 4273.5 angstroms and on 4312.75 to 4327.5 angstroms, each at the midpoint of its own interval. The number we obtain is 0.09 mag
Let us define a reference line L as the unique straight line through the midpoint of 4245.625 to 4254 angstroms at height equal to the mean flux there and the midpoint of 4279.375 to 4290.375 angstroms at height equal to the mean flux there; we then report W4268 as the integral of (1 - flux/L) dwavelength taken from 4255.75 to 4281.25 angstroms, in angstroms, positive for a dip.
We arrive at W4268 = 1.5 angstroms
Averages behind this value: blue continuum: 31.5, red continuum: 29.5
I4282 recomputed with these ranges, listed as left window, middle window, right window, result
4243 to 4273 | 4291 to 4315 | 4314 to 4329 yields 1.7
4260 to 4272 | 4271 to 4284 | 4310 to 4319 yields 0.1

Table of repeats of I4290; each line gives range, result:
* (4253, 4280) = 28.7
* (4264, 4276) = 28.4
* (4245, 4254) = 31.4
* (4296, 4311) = 31.8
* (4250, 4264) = 29.4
